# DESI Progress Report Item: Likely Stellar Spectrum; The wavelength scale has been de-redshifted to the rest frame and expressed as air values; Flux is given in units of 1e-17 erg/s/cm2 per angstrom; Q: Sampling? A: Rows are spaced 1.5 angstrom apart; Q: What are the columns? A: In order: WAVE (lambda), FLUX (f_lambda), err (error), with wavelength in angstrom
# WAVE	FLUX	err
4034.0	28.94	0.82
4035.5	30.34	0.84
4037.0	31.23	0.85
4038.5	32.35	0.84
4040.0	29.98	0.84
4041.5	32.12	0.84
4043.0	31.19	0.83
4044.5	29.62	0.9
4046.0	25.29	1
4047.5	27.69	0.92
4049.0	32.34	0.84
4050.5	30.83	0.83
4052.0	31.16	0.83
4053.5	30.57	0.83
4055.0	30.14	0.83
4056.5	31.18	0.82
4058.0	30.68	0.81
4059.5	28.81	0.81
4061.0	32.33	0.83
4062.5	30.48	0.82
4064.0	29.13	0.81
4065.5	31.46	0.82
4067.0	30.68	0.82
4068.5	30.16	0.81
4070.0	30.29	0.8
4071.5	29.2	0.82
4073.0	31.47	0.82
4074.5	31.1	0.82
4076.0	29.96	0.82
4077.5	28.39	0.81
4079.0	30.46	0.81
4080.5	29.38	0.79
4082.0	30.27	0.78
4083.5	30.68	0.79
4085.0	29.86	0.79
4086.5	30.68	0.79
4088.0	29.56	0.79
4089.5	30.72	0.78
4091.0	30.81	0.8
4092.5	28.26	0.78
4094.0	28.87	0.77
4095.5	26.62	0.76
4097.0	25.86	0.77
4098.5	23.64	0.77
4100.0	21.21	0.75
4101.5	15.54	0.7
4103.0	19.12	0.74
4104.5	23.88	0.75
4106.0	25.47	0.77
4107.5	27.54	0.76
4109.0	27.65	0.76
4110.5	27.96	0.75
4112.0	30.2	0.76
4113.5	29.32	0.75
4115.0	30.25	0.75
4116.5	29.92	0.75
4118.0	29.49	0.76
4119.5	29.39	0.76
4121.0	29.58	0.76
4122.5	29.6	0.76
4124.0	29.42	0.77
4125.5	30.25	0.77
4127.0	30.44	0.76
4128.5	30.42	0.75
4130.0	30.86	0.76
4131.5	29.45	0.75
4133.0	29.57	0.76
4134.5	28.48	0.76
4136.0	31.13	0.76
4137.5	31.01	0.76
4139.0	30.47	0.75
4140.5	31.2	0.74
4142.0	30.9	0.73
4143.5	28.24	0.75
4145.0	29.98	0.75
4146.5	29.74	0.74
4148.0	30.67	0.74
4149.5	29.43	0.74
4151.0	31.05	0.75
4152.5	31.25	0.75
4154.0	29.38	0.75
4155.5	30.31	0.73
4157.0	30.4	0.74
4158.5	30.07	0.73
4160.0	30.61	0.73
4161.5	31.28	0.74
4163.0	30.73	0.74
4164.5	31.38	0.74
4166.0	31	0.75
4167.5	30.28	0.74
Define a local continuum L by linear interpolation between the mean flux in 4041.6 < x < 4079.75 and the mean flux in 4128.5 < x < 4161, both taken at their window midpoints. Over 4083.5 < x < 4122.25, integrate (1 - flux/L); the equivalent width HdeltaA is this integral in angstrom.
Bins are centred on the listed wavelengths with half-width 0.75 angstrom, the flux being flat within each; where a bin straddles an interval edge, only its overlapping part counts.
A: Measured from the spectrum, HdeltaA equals 3.67 angstrom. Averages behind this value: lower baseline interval 30.2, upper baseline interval 30.2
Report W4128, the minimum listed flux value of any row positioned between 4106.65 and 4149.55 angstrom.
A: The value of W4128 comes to 27.54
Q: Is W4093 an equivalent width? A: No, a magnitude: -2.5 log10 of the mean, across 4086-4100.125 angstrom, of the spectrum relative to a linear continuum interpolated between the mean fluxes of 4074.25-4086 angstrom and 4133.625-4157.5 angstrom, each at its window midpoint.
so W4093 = 0.08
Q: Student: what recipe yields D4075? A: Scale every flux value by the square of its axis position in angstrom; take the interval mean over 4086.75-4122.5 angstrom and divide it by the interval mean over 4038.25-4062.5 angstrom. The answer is 0.9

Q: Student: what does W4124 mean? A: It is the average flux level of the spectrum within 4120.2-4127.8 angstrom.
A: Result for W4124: 29.9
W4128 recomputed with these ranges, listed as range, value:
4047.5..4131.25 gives 15.54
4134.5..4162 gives 28.24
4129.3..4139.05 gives 28.48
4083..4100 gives 21.21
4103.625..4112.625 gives 23.88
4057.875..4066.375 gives 28.81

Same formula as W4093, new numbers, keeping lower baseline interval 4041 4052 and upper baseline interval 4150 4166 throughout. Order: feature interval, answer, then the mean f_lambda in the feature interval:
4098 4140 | 0.09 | 27.9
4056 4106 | 0.06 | 28.4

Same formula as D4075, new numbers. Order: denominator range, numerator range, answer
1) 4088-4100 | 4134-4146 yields 1.12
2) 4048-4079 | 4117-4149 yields 1.02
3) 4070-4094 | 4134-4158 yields 1.04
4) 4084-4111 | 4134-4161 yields 1.18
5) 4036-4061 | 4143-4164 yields 1.05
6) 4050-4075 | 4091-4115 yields 0.86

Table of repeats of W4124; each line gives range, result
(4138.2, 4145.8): 30.2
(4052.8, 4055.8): 30.4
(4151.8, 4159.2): 30.3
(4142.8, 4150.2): 29.6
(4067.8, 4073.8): 30.3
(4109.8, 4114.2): 29.2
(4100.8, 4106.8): 21.1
